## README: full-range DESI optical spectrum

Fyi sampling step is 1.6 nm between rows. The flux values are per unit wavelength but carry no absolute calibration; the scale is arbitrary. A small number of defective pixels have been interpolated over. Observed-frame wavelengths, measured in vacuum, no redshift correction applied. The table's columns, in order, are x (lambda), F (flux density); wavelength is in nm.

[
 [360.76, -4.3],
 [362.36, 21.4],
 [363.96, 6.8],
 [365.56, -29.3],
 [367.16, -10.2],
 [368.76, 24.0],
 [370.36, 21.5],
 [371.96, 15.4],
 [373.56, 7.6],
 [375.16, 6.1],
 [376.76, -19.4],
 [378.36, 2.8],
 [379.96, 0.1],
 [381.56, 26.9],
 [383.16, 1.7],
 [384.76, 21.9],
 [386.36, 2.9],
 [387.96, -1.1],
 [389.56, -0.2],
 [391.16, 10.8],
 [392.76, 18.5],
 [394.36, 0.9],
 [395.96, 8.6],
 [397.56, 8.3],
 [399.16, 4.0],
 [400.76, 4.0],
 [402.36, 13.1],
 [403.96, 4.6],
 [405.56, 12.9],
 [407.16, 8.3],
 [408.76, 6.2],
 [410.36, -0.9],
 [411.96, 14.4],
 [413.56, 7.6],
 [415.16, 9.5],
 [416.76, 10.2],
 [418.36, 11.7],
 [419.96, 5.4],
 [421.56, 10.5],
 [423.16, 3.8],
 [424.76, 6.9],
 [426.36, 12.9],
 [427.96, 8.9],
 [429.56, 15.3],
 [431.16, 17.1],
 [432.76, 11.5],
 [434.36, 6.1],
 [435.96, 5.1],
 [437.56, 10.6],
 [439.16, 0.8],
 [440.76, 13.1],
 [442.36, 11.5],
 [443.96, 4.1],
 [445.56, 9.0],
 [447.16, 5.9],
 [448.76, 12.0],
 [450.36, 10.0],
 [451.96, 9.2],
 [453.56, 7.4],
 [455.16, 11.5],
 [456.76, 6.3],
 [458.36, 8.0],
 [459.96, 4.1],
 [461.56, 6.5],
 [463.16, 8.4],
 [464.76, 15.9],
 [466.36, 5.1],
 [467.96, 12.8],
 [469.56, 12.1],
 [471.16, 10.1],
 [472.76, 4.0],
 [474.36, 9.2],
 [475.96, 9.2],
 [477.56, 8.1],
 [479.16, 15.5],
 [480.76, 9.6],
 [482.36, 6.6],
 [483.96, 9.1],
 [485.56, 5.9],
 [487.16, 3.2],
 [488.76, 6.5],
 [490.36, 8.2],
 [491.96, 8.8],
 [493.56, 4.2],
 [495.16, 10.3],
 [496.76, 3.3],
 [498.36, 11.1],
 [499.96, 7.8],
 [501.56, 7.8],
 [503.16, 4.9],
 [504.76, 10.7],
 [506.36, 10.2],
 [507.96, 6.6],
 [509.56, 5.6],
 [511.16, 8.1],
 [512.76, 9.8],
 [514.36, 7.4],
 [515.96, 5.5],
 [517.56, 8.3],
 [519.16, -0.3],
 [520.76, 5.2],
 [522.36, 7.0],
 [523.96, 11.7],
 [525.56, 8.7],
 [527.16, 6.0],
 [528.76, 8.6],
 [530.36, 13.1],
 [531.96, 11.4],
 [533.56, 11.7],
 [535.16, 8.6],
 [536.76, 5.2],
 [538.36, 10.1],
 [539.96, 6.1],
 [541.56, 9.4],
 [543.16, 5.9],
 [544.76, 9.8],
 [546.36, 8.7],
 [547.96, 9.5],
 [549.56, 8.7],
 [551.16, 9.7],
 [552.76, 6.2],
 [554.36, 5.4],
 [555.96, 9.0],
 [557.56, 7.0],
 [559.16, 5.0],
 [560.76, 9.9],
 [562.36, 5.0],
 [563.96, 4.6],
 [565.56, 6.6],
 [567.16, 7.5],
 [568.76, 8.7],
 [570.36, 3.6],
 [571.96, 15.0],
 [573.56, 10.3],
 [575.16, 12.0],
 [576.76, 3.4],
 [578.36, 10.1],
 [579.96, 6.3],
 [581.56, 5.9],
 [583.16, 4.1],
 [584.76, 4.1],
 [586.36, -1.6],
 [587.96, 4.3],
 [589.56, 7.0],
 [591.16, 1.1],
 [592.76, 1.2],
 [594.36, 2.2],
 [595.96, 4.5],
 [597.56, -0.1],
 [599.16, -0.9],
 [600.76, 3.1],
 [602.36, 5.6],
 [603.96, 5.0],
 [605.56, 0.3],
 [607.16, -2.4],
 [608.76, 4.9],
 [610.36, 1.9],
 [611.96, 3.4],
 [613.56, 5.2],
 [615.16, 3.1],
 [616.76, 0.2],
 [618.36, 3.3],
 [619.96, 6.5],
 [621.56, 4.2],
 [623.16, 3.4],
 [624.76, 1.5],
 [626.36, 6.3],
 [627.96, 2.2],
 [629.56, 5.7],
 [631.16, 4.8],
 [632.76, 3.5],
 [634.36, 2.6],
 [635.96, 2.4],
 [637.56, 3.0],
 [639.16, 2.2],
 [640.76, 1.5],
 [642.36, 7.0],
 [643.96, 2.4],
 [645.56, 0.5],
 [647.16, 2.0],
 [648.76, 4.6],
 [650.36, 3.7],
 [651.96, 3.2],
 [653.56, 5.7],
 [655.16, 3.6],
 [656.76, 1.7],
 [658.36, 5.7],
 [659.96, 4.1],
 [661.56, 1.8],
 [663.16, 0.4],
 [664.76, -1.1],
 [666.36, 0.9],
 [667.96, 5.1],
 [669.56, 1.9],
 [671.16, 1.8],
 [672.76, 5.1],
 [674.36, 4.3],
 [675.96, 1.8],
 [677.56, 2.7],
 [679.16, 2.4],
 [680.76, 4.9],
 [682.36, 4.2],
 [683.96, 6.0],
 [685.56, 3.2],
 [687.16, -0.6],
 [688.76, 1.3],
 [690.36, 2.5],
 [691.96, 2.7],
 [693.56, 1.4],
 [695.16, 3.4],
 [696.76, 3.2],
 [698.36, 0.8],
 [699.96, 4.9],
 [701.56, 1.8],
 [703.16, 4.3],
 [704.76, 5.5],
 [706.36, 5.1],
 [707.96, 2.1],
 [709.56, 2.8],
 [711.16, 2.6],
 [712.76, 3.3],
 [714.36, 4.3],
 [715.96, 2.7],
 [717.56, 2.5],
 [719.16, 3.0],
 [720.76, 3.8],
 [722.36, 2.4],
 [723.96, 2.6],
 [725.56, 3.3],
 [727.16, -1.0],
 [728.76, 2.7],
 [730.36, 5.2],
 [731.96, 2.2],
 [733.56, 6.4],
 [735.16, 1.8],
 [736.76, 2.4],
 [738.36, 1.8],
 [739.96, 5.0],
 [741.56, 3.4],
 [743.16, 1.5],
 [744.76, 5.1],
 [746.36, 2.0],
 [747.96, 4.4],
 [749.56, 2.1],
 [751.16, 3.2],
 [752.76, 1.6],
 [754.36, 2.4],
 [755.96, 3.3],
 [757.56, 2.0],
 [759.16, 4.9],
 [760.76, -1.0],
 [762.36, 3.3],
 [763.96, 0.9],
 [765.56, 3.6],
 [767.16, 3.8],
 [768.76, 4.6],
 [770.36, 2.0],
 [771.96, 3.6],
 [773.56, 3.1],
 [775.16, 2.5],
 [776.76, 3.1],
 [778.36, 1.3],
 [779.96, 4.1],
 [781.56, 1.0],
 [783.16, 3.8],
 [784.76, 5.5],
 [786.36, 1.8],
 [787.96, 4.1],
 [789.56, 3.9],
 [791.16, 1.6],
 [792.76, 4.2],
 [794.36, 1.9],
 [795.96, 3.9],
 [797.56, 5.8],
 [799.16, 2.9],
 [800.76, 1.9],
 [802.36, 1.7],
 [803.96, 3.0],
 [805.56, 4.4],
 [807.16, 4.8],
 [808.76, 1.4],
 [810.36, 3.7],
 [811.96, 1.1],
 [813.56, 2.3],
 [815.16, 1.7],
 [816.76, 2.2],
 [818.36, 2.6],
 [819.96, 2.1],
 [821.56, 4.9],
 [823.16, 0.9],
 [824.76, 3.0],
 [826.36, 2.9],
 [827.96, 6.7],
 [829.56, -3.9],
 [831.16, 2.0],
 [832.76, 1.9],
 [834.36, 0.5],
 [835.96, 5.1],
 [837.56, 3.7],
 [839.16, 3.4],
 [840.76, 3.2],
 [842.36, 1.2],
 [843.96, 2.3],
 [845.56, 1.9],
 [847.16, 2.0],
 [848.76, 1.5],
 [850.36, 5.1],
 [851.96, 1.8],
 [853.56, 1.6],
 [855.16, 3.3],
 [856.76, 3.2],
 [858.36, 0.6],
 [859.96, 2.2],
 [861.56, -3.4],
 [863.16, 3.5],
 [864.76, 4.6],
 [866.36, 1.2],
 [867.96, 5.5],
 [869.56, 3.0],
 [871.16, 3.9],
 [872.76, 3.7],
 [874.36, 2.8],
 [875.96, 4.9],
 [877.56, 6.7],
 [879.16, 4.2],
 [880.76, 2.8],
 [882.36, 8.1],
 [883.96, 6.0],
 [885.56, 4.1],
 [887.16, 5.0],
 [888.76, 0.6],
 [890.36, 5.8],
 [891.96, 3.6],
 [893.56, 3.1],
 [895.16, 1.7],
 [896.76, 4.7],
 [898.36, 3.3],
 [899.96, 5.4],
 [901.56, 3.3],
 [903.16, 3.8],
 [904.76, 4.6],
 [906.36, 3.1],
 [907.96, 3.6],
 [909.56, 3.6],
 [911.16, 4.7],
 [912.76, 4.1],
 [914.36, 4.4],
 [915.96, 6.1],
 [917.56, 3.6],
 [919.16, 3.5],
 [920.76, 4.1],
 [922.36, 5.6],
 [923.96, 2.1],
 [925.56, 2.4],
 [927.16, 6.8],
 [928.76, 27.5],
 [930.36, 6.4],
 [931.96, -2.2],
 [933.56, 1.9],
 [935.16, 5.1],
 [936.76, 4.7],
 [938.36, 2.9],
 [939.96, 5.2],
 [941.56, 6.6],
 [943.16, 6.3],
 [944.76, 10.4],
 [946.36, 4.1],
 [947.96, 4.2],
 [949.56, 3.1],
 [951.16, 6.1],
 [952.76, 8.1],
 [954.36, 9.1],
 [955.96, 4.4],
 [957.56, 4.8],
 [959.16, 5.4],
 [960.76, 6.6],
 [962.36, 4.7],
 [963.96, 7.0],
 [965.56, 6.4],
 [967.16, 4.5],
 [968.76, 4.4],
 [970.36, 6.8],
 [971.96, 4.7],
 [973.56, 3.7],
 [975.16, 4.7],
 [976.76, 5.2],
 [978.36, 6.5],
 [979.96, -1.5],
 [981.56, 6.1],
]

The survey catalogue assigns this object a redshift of 1.49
